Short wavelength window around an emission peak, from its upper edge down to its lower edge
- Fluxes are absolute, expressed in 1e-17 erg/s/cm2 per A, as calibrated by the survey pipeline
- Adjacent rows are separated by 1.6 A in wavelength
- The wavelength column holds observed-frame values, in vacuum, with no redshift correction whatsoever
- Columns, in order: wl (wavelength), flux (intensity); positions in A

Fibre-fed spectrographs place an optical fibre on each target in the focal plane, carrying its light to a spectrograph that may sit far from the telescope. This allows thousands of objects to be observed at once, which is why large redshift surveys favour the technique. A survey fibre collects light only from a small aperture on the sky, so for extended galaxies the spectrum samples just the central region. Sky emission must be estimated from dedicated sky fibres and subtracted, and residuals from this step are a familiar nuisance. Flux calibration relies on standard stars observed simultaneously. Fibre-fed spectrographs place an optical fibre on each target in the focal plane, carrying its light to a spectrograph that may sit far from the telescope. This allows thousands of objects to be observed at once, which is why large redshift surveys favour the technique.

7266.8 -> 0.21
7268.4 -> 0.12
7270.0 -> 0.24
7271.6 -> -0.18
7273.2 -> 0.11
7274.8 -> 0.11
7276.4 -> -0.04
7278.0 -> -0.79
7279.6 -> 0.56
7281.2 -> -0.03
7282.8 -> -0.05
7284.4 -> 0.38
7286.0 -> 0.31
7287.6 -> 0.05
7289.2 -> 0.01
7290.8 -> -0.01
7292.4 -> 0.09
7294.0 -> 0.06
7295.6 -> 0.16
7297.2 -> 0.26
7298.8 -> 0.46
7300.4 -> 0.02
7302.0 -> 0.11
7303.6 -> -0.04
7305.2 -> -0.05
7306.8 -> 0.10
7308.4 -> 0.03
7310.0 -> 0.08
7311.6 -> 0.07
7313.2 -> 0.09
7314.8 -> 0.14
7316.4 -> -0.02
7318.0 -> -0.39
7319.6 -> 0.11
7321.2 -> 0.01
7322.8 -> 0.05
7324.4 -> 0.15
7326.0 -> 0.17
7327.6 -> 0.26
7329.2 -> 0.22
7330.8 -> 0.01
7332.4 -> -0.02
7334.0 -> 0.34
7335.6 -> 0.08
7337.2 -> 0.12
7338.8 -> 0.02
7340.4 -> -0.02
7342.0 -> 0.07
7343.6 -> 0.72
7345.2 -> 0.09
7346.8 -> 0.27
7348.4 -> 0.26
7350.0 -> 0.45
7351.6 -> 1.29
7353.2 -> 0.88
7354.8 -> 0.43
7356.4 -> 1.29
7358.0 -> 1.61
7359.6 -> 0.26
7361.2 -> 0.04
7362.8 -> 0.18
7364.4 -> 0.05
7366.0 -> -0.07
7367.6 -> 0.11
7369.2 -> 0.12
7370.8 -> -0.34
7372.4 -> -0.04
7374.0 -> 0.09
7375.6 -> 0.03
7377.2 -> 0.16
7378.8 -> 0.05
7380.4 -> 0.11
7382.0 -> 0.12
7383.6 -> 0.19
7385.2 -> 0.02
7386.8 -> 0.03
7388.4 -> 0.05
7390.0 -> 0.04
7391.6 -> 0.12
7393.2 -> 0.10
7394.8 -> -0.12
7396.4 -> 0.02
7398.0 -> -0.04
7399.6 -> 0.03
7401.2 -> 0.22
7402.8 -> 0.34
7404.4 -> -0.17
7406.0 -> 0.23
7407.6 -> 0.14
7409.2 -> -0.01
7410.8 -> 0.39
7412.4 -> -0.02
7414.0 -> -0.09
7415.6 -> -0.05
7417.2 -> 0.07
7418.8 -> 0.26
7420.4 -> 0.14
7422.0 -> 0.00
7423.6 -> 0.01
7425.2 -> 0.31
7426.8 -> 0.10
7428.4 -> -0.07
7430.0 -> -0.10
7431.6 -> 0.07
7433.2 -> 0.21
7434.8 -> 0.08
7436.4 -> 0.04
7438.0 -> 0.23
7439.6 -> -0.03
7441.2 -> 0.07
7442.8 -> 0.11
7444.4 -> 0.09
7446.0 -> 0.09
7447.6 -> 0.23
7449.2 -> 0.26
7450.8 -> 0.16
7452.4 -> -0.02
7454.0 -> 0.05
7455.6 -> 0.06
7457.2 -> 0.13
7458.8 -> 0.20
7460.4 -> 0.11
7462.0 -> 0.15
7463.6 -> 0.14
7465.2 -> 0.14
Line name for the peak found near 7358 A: [O II]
